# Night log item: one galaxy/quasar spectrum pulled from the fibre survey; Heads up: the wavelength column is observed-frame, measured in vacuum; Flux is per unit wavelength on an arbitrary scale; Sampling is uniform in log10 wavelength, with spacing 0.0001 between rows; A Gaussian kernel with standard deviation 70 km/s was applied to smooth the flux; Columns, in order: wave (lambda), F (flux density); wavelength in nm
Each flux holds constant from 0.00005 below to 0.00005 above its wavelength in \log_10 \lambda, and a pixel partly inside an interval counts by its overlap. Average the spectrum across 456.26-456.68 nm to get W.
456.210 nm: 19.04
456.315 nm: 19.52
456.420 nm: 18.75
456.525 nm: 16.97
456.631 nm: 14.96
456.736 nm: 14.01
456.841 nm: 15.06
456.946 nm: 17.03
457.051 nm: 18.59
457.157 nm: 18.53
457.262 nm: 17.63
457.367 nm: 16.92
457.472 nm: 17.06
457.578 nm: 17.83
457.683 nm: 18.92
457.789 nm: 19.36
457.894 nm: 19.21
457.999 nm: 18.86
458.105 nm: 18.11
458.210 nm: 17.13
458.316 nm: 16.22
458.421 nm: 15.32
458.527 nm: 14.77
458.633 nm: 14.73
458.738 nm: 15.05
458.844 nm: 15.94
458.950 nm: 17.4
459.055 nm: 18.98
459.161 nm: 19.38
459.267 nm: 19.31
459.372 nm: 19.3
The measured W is 17.6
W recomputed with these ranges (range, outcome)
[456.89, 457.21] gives 18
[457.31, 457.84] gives 18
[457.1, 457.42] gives 17.7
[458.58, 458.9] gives 15.2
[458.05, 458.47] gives 16.7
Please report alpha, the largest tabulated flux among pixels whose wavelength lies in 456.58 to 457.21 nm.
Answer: 18.59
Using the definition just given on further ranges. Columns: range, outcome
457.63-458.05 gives 19.36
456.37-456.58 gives 18.75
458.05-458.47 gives 18.11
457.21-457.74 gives 18.92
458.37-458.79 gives 15.32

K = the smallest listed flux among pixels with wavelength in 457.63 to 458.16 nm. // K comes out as 18.11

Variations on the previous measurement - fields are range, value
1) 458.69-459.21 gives 15.05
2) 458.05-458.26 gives 17.13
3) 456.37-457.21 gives 14.01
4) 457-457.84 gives 16.92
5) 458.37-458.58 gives 14.77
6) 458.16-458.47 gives 15.32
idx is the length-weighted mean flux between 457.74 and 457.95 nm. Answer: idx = 19.4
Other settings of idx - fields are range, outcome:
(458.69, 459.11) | 16.9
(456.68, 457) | 15.4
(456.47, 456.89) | 15.3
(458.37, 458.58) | 15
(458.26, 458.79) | 15.2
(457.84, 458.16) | 18.8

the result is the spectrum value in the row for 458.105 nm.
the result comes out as 18.11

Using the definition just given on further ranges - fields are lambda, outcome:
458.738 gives 15.05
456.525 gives 16.97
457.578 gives 17.83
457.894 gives 19.21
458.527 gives 14.77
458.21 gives 17.13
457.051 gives 18.59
